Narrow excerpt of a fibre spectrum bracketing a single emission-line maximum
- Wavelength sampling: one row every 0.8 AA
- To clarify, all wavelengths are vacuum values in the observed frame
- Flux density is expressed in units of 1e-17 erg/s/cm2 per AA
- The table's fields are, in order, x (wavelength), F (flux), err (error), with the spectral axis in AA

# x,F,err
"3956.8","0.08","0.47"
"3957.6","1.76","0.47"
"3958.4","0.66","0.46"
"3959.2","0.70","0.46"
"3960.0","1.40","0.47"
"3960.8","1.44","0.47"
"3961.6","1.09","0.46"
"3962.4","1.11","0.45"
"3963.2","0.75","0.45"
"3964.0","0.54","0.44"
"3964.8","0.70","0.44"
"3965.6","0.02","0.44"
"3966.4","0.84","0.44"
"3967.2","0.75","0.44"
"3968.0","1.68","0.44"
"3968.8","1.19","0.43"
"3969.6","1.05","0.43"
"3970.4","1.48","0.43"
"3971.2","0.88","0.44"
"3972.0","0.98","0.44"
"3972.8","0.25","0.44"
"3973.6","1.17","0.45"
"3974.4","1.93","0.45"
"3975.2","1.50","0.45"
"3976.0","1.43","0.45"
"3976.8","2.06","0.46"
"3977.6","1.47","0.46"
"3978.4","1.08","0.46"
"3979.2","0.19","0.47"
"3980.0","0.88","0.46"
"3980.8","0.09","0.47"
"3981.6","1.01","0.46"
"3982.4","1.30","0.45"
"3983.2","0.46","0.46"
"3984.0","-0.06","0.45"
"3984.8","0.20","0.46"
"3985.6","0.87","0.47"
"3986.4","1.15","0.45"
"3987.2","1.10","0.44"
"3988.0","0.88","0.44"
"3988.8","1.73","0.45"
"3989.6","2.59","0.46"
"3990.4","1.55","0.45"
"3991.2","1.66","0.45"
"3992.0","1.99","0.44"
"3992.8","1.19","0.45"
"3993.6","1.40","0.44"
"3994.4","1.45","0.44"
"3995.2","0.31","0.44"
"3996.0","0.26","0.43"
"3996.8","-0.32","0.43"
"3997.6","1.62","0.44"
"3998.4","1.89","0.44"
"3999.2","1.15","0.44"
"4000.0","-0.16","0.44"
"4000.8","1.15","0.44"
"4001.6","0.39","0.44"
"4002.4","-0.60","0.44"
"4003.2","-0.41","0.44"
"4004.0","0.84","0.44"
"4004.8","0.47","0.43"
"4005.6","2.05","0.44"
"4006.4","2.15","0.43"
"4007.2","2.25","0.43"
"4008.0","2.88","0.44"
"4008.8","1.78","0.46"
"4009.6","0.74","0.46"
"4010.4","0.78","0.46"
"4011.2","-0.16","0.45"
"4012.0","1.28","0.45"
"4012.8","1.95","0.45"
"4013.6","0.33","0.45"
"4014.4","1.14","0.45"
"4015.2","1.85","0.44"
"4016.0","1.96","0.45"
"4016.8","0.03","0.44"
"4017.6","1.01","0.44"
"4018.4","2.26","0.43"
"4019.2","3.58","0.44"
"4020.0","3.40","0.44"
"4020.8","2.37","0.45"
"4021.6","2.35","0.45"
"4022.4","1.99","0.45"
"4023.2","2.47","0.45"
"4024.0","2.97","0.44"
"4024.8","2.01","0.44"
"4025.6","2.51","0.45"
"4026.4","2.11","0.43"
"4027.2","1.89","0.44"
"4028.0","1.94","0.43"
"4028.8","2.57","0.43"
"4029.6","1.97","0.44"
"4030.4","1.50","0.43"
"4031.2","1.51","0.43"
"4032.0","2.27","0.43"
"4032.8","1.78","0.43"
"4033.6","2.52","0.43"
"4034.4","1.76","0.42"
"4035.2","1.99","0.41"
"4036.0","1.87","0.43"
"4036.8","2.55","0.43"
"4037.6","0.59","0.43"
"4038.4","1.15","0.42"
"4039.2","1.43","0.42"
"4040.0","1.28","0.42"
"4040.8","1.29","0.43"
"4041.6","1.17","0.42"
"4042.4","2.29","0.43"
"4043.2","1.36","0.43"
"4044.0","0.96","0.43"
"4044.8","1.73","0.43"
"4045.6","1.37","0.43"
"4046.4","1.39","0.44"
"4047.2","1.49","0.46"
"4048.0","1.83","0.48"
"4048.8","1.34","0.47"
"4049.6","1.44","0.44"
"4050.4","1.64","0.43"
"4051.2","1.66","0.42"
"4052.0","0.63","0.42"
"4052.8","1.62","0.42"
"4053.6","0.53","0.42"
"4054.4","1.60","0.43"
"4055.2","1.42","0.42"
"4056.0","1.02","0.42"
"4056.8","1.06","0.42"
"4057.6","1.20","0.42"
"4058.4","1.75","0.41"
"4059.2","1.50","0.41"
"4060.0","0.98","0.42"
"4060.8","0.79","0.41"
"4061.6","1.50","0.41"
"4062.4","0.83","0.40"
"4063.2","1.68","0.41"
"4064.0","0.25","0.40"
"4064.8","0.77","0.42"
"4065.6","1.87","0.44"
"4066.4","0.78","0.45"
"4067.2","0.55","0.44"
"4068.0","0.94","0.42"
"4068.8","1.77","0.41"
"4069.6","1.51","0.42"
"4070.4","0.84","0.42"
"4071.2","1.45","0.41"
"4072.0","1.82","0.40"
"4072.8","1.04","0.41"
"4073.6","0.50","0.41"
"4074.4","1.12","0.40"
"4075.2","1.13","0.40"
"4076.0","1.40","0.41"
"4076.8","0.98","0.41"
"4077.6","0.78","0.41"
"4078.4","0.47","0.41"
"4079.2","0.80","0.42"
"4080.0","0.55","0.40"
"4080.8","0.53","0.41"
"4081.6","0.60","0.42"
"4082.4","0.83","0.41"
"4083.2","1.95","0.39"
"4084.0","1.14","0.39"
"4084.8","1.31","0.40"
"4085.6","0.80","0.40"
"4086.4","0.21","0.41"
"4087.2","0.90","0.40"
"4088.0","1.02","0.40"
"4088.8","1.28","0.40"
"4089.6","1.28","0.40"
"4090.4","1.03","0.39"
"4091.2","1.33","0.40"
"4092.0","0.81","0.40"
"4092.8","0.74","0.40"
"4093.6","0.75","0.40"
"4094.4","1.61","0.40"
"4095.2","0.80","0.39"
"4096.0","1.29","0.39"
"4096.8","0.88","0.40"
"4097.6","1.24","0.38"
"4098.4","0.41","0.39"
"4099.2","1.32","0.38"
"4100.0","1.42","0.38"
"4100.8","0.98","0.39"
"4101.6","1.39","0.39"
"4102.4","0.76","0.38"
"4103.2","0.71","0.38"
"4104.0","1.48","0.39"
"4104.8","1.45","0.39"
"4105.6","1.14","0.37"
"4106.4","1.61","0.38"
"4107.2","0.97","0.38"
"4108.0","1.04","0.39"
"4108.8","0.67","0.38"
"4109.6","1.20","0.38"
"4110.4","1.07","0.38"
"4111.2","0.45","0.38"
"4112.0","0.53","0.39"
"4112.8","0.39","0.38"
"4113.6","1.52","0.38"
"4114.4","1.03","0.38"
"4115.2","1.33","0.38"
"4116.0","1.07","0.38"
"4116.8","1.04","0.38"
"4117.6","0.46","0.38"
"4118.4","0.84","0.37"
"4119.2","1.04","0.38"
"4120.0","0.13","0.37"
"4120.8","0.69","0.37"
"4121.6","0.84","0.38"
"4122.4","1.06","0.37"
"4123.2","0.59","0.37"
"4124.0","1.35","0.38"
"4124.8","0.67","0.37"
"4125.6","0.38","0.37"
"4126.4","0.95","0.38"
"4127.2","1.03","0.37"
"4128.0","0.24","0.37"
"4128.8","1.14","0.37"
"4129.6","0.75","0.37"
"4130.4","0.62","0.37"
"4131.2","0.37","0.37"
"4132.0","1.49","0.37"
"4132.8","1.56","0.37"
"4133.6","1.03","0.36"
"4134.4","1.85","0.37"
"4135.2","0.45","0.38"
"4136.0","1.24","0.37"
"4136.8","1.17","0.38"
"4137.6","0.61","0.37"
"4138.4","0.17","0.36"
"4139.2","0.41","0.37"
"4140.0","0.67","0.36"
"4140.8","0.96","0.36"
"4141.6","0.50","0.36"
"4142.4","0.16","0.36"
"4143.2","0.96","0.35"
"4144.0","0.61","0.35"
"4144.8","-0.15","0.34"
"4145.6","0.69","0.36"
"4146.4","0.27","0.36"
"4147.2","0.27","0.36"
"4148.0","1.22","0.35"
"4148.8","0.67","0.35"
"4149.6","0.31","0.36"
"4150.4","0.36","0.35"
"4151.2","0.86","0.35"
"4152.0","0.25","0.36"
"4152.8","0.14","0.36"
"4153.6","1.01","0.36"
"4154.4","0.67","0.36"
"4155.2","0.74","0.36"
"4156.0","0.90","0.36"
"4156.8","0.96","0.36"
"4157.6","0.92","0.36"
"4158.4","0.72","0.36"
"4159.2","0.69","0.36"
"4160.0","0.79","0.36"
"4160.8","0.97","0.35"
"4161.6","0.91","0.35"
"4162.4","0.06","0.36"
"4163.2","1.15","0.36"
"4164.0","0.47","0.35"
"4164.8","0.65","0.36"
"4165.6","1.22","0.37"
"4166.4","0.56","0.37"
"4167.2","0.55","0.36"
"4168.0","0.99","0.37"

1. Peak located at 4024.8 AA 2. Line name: Ly-alpha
